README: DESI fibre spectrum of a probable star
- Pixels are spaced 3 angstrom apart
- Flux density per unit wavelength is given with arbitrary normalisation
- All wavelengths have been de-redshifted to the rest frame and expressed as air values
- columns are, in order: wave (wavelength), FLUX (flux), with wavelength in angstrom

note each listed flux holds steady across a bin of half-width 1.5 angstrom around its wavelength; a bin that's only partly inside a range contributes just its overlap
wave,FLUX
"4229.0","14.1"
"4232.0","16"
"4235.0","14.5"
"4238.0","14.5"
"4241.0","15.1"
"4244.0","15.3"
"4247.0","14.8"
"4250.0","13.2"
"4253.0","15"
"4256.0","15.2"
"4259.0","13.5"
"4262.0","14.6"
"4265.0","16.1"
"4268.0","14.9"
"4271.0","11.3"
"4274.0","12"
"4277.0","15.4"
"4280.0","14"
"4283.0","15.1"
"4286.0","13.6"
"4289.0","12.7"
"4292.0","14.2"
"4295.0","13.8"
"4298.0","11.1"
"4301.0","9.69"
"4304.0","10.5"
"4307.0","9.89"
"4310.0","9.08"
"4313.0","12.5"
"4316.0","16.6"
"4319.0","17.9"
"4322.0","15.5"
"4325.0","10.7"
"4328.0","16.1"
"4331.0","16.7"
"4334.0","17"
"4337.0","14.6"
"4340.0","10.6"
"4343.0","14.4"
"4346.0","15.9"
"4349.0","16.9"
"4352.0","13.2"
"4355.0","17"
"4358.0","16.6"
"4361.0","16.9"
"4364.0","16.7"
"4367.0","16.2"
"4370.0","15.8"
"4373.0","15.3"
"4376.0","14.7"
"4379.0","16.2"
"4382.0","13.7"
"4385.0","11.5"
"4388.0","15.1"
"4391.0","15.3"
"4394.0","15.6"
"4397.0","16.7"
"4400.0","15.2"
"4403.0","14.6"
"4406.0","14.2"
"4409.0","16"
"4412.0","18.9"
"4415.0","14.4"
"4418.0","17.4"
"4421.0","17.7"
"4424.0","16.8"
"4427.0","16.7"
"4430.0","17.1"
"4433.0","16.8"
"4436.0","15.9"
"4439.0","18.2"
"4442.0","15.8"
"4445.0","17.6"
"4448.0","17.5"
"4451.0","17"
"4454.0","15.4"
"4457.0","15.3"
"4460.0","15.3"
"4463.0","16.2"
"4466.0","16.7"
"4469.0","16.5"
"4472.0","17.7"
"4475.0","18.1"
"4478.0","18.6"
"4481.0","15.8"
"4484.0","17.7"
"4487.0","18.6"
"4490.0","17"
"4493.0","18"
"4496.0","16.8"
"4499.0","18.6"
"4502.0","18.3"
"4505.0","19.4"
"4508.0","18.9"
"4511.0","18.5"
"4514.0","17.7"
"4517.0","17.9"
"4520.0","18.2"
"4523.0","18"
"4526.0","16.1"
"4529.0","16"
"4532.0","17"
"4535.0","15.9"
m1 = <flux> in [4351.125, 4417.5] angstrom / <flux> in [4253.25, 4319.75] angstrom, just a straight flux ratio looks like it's 1.2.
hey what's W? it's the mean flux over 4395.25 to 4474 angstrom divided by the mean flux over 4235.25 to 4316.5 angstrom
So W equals 1.22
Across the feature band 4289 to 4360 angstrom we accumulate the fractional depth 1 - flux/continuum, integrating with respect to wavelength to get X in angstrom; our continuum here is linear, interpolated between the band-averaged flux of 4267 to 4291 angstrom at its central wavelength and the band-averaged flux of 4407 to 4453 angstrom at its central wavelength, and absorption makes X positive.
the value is 3.4 angstrom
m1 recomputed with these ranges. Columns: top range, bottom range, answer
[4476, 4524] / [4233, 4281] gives 1.25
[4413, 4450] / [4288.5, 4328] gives 1.32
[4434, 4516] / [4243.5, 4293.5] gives 1.22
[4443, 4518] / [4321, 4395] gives 1.15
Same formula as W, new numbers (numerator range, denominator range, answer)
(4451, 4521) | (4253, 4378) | 1.22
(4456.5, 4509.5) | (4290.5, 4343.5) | 1.31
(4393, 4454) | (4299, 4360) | 1.17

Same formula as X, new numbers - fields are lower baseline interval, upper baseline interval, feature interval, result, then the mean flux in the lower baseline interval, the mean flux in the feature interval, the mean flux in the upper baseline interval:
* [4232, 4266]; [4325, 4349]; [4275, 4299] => 1.70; 14.7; 13.8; 14.9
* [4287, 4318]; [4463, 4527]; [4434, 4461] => -0.21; 12.1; 16.5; 17.7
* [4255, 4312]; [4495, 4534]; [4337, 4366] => -1.89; 13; 15.3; 17.8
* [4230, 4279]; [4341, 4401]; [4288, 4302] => 2.28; 14.5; 12.4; 15.4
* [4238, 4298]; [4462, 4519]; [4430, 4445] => 0.07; 14.1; 16.8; 17.8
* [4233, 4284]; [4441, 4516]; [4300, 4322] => 3.68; 14.4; 12.6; 17.3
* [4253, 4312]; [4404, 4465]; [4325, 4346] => -0.65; 13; 14.7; 16.5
